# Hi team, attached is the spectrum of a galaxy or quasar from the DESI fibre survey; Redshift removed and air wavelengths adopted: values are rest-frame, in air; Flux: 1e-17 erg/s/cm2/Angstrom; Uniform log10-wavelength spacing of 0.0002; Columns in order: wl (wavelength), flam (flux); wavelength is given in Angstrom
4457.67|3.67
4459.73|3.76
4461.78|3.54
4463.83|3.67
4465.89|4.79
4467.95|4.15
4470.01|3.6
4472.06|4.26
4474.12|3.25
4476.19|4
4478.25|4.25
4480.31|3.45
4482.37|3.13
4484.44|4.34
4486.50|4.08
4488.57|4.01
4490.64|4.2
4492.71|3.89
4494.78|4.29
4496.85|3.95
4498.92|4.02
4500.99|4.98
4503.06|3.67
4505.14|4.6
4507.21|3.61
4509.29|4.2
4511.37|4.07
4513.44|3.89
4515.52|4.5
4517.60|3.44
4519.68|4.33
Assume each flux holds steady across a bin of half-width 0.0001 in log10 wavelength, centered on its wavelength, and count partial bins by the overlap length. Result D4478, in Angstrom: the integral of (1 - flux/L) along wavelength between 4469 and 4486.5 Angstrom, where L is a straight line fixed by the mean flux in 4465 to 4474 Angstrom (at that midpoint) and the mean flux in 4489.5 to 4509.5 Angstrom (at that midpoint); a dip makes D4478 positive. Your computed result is 1.3 Angstrom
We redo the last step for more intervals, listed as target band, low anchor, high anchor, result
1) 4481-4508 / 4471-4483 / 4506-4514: -1.4 Angstrom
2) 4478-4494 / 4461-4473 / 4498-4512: 0.7 Angstrom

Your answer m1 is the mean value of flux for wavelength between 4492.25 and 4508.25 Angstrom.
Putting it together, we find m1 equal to 4.14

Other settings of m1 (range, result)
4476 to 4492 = 3.93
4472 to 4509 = 4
